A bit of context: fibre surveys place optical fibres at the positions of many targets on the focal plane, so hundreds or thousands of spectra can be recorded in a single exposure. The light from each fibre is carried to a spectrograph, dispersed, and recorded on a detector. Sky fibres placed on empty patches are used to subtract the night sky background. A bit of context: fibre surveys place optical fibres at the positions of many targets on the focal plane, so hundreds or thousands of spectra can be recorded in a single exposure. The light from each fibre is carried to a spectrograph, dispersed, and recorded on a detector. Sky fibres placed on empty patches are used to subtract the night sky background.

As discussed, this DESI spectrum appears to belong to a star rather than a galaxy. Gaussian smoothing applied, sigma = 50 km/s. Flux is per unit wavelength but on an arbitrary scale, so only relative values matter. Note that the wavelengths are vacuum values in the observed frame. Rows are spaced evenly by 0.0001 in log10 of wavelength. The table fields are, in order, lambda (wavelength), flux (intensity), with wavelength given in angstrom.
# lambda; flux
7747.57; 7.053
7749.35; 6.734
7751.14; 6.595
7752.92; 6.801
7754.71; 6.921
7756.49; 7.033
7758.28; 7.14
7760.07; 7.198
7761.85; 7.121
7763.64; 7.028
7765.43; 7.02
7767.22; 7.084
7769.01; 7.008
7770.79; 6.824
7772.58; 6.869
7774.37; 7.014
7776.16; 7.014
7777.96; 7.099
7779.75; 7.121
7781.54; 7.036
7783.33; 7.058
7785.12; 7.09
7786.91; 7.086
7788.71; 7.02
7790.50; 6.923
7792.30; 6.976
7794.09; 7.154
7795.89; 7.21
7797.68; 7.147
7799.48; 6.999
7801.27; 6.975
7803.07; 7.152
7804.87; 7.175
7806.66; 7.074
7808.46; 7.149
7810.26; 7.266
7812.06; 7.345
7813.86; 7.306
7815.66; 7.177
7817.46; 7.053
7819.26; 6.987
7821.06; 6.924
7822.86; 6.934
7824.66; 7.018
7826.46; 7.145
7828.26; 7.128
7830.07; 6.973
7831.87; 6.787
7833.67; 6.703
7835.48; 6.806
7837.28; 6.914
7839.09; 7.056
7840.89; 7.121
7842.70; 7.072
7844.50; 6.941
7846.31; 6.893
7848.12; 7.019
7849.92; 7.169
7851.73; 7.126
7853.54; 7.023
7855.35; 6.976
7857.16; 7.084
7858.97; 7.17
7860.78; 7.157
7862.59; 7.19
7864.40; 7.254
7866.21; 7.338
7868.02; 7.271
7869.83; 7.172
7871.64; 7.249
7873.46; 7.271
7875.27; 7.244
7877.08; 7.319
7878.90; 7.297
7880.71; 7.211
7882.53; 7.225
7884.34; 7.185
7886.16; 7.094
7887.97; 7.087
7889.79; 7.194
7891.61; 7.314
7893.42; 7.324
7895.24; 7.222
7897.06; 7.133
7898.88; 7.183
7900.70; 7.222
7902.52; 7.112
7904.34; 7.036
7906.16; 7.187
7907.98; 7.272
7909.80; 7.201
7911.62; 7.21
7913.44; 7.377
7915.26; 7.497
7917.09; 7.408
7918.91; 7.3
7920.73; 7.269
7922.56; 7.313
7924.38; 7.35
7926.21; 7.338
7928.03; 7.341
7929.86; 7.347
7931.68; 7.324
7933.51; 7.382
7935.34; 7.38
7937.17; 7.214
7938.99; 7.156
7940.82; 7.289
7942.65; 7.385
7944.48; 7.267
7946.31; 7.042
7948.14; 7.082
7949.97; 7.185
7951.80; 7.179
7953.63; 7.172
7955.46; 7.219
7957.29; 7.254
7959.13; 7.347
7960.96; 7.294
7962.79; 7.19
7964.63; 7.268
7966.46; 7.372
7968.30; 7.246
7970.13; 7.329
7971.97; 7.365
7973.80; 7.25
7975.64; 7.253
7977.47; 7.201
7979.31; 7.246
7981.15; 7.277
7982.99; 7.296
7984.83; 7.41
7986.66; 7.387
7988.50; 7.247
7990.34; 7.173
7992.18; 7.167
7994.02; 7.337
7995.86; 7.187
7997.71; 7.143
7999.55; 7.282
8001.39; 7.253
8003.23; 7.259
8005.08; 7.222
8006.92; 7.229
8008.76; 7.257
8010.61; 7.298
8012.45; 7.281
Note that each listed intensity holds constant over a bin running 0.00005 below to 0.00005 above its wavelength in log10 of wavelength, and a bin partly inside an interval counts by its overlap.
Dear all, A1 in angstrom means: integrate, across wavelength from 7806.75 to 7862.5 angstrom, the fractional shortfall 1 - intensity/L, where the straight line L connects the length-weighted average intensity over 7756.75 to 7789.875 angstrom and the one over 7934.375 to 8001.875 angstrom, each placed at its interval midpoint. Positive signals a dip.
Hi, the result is 0.5 angstrom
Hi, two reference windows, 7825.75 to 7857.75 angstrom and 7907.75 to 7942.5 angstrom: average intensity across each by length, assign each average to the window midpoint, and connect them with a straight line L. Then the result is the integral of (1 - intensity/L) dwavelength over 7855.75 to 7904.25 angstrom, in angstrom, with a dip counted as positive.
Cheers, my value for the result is -0.4 angstrom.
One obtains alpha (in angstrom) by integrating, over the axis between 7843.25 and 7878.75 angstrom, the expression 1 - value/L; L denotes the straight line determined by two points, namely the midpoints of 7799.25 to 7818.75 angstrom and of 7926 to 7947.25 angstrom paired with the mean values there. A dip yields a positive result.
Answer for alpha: 0.3 angstrom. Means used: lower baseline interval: 7.15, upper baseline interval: 7.29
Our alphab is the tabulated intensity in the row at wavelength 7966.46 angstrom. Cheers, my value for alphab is 7.372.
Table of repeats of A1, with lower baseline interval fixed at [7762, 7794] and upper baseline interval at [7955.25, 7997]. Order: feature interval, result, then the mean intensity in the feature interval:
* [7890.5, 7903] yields -0.1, 7.22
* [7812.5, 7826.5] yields 0.0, 7.07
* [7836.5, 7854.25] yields 0.2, 7.03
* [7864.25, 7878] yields -0.2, 7.27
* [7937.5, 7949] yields 0.0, 7.21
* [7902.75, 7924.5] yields -0.3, 7.28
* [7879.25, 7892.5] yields -0.1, 7.19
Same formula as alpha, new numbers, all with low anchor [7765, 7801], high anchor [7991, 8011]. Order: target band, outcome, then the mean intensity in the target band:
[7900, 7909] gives 0.0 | 7.17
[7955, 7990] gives -0.4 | 7.29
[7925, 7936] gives -0.3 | 7.35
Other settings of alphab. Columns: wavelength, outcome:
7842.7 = 7.072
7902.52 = 7.112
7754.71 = 6.921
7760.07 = 7.198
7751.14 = 6.595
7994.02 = 7.337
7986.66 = 7.387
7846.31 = 6.893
